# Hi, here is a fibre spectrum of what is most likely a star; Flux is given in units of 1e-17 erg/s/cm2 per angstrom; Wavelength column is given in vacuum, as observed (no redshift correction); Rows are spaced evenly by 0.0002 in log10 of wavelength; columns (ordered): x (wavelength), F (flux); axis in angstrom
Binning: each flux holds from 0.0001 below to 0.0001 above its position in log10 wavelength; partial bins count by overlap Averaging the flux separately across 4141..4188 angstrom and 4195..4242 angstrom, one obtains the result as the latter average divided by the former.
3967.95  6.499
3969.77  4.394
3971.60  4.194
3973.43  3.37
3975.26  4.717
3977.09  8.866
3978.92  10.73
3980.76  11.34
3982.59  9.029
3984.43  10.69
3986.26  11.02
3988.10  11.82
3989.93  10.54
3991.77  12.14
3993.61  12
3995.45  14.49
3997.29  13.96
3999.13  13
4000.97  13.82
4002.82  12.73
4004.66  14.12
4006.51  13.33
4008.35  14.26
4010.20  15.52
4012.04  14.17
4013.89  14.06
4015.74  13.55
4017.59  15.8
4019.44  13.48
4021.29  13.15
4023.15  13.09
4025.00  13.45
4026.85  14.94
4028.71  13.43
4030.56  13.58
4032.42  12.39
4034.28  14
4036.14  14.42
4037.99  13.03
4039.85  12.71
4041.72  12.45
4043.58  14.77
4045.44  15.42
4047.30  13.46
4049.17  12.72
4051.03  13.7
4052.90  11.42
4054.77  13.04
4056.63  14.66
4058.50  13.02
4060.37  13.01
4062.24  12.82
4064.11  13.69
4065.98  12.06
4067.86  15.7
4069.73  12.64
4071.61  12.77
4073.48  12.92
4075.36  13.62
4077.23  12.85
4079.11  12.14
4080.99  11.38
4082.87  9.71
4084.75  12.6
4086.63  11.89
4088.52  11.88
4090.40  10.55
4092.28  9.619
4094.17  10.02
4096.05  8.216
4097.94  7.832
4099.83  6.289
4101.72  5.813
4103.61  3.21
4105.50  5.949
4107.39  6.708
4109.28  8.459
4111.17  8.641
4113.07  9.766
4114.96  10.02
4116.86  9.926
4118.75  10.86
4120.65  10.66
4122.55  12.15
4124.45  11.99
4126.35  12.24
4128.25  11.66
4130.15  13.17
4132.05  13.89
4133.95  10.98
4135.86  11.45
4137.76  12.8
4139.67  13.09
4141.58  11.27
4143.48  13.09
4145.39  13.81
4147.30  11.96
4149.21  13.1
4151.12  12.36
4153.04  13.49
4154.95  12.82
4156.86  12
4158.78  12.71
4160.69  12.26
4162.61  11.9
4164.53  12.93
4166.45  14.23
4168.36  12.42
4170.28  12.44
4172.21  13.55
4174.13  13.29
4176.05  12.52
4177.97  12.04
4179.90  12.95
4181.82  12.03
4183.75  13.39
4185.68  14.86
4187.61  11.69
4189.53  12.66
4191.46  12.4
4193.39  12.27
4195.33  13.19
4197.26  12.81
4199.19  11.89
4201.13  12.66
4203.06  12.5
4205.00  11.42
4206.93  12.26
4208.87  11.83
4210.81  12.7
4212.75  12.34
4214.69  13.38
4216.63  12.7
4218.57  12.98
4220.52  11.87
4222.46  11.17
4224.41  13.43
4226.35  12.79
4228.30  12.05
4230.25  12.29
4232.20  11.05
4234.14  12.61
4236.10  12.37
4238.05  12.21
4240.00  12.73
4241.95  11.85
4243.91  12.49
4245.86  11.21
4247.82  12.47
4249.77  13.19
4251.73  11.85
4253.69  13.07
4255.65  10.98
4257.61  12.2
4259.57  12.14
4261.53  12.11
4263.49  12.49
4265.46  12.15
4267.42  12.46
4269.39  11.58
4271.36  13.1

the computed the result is 1.0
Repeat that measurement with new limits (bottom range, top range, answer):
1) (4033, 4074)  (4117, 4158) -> 0.92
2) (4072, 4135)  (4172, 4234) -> 1.22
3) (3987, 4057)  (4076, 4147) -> 0.78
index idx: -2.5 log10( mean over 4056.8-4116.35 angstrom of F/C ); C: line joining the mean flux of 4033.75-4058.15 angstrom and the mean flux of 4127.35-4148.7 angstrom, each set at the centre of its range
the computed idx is 0.23 mag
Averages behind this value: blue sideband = 13.5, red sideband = 12.5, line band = 10.5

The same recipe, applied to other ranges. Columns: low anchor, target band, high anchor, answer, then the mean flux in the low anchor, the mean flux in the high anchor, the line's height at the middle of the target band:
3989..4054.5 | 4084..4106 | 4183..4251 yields 0.450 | 13.5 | 12.4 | 13.1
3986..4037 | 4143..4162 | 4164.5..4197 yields 0.020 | 13.5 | 12.9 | 13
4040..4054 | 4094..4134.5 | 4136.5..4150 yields 0.336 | 13.4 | 12.7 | 12.9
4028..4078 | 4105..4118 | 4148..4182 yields 0.448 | 13.3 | 12.7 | 13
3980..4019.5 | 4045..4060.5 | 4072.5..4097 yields -0.120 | 12.9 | 11.3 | 11.9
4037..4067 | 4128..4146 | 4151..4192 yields 0.033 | 13.3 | 12.8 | 12.9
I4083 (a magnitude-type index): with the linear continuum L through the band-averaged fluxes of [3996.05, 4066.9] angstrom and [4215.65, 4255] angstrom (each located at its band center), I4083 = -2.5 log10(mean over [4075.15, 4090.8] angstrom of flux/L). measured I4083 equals 0.13 mag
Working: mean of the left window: 13.6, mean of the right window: 12.3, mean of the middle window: 11.8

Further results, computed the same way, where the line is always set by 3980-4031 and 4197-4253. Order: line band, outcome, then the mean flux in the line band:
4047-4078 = -0.024 mag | 13.2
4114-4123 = 0.191 mag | 10.6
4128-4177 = -0.009 mag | 12.7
